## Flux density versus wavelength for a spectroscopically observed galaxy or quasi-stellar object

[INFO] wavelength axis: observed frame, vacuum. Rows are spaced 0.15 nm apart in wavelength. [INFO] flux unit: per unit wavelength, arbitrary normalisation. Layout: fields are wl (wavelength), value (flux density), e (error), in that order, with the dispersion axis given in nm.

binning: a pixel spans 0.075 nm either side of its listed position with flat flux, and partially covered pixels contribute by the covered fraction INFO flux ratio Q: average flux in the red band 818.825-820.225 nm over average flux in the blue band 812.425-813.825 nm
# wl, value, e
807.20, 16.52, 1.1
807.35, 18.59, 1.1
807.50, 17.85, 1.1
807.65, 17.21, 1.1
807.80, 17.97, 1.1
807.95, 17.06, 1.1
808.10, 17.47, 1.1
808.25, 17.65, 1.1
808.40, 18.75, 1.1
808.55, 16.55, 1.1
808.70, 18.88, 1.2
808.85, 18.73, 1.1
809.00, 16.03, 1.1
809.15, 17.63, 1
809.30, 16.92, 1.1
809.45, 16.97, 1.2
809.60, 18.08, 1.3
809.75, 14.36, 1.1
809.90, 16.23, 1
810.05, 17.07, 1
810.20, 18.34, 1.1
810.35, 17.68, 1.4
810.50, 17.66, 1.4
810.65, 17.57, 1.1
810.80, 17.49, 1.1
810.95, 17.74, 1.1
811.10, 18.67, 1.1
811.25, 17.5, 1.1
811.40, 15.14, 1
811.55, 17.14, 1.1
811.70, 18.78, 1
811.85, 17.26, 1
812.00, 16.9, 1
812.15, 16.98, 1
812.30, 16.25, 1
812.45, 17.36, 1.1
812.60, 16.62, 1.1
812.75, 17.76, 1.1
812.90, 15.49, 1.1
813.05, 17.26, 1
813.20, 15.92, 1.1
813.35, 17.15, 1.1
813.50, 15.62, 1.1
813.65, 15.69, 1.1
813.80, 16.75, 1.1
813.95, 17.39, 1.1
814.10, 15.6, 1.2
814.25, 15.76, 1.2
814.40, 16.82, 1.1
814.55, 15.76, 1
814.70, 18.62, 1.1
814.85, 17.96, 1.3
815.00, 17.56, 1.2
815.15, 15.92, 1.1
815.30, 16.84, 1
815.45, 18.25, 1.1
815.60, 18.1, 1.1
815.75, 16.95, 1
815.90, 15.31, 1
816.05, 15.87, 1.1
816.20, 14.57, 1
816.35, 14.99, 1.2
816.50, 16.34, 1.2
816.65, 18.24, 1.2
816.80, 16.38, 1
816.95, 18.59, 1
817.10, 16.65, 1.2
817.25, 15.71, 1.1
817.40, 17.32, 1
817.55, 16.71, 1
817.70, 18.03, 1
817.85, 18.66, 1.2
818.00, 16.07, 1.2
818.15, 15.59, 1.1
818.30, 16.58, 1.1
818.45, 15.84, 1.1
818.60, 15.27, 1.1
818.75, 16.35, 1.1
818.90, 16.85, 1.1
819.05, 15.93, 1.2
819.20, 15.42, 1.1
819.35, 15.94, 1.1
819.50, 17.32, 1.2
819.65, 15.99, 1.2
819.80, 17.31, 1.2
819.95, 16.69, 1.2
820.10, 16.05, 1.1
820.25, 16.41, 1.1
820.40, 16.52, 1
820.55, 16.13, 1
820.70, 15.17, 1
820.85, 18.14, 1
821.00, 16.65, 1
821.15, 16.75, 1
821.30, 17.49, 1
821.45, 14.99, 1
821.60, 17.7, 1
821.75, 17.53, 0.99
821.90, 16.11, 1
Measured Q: 1.0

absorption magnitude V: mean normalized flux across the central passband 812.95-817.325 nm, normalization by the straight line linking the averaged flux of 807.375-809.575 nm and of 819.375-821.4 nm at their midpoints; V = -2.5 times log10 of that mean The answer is 0.03 mag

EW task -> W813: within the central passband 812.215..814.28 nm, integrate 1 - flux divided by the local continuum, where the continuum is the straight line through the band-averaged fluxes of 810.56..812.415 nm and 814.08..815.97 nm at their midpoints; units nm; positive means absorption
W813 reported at 0.074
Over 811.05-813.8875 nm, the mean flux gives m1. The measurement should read 16.8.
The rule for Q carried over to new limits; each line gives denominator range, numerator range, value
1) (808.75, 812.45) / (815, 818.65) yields 0.97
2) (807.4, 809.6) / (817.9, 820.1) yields 0.92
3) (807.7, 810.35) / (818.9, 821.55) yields 0.95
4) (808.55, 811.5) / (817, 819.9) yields 0.96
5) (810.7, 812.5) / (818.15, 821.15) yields 0.95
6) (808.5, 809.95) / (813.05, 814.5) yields 0.96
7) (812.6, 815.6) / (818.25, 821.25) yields 0.98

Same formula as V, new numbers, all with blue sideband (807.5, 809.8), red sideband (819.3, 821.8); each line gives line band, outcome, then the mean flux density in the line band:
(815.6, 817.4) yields 0.03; 16.4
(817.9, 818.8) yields 0.05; 16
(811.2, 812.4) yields 0.01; 17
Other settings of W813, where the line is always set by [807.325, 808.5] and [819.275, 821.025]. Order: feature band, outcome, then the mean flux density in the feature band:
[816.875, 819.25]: 0.02 nm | 16.6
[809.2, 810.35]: 0.04 nm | 16.9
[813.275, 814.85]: 0.05 nm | 16.6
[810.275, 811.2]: -0.02 nm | 17.8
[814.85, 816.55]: 0.05 nm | 16.5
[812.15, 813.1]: 0.03 nm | 16.8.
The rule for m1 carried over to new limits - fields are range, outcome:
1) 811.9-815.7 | 16.8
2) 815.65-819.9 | 16.5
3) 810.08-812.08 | 17.5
